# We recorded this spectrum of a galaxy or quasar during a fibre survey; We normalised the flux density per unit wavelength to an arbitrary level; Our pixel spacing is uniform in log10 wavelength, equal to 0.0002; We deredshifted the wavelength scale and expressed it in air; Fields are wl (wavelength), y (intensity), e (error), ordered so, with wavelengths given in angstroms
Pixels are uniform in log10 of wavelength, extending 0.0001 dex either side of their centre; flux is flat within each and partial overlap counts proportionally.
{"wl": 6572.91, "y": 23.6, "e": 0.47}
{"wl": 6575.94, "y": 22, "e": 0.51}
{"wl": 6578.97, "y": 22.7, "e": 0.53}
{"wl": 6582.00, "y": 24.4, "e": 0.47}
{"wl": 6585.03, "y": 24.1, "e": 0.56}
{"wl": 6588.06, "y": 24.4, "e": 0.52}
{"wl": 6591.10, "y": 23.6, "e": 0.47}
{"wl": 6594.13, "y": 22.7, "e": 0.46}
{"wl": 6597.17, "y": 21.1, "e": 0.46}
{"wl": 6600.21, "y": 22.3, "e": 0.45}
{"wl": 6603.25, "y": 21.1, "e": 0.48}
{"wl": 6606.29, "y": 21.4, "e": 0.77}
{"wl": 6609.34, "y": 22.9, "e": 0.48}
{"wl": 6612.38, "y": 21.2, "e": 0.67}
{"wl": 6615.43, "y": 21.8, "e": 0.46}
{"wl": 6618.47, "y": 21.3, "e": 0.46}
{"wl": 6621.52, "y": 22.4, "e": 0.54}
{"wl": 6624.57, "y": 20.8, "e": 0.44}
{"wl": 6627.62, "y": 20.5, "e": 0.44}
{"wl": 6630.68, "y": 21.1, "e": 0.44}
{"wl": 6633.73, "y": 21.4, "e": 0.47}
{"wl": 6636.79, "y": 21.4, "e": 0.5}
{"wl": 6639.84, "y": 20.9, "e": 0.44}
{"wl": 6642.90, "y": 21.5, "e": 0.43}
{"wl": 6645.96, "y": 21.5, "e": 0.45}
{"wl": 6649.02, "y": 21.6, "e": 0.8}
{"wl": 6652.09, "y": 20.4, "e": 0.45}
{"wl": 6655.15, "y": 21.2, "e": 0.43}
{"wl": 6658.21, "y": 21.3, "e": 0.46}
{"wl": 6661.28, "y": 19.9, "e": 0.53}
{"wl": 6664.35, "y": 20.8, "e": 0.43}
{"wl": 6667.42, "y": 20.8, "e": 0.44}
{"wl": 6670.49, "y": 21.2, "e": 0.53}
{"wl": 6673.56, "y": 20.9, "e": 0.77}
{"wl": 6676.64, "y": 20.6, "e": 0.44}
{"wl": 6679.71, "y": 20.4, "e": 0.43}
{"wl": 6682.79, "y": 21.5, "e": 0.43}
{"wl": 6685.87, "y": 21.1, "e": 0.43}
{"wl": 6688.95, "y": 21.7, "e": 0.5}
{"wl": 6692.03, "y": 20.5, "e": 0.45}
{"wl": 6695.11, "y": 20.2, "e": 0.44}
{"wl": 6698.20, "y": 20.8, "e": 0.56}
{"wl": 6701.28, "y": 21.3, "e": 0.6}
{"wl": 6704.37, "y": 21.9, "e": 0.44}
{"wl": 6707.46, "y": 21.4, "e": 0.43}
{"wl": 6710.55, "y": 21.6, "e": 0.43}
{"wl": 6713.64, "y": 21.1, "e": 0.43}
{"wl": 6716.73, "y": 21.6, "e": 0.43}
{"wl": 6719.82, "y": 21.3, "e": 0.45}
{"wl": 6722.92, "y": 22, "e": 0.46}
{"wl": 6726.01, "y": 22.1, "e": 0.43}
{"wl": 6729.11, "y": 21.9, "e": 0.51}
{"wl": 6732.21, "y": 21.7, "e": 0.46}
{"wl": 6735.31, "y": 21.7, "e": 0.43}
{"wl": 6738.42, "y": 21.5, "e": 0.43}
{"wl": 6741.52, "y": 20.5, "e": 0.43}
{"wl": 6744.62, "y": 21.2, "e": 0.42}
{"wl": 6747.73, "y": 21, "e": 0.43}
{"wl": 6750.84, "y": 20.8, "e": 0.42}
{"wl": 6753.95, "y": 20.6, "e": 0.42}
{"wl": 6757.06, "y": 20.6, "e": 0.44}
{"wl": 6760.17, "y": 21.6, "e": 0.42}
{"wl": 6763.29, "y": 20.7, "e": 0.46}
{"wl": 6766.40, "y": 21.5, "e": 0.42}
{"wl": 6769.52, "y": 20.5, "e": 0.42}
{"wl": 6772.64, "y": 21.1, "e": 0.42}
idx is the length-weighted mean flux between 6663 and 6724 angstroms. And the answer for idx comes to 21.1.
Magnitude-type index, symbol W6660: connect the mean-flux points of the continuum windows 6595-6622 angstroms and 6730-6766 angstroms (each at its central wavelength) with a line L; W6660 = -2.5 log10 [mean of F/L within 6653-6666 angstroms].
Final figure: 0.04 mag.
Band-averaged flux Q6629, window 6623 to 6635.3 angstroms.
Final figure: 20.9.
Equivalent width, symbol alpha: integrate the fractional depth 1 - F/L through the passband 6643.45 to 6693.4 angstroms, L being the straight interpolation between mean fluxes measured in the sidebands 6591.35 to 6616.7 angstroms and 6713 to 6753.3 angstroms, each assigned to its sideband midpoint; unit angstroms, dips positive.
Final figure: 1.6 angstroms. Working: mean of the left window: 21.9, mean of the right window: 21.4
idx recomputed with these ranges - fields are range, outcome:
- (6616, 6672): 21.1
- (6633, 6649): 21.4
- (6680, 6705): 21.1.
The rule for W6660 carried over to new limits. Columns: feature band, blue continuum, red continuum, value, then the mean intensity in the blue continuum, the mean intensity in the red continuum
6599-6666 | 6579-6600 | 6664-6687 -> 0.04 mag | 23.3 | 20.9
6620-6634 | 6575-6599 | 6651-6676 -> 0.04 mag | 23.1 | 20.8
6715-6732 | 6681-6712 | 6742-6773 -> -0.04 mag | 21.2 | 20.9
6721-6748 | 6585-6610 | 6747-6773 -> -0.02 mag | 22.5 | 20.9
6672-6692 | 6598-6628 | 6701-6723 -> 0.03 mag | 21.6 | 21.5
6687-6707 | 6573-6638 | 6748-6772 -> 0.02 mag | 22.2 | 20.9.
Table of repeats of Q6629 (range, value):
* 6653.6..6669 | 20.8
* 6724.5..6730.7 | 22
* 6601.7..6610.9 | 21.8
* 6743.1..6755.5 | 20.9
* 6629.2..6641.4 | 21.2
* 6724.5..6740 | 21.8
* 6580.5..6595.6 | 23.9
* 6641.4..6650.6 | 21.5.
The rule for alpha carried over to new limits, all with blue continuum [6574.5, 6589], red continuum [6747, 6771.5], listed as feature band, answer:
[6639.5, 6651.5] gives 0.65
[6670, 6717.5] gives 1.65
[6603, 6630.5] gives 1.80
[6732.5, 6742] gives -0.07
